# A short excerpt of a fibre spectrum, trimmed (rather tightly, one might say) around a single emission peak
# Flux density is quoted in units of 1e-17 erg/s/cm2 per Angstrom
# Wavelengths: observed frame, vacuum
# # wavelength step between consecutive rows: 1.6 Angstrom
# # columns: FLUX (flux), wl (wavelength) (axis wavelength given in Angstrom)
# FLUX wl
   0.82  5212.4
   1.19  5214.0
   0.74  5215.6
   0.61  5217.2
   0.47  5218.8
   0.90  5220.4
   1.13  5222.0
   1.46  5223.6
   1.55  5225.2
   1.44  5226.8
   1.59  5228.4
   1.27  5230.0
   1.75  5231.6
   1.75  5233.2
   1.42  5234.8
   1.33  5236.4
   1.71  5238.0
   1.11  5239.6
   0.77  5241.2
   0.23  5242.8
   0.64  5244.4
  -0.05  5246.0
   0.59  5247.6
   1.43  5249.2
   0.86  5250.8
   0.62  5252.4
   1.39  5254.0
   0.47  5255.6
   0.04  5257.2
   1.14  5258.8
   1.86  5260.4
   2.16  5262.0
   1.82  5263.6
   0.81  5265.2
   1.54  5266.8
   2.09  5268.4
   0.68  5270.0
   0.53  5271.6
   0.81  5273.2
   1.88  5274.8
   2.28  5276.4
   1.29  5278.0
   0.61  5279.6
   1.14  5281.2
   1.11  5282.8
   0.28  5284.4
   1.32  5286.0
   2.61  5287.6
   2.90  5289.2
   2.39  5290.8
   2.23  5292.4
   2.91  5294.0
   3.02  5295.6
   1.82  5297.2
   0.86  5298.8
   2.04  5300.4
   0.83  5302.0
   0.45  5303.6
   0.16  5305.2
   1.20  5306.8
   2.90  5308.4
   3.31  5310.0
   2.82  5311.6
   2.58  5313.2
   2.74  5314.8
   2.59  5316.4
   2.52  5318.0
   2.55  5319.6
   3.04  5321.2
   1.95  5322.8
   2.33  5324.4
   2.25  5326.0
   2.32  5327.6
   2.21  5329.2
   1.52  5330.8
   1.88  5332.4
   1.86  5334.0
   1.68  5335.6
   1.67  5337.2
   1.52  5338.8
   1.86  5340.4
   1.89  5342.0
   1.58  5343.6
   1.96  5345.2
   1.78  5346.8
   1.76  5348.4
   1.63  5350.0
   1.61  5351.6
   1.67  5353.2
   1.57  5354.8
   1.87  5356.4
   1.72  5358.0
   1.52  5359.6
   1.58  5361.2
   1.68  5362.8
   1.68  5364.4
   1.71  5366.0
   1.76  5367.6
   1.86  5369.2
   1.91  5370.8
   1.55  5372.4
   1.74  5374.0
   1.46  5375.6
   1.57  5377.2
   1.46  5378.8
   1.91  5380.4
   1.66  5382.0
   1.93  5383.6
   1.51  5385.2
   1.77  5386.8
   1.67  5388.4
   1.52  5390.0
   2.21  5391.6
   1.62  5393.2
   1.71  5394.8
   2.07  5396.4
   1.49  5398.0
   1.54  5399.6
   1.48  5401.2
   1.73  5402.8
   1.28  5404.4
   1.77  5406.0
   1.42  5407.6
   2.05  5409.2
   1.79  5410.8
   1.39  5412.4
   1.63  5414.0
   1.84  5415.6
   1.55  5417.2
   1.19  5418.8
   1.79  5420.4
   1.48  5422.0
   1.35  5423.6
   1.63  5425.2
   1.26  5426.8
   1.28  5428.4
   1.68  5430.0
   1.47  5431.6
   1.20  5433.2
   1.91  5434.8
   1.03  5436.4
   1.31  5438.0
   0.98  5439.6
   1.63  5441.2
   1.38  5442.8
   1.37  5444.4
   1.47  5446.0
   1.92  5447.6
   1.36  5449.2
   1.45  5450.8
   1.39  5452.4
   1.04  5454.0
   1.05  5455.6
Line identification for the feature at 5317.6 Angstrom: Lyman alpha 1216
